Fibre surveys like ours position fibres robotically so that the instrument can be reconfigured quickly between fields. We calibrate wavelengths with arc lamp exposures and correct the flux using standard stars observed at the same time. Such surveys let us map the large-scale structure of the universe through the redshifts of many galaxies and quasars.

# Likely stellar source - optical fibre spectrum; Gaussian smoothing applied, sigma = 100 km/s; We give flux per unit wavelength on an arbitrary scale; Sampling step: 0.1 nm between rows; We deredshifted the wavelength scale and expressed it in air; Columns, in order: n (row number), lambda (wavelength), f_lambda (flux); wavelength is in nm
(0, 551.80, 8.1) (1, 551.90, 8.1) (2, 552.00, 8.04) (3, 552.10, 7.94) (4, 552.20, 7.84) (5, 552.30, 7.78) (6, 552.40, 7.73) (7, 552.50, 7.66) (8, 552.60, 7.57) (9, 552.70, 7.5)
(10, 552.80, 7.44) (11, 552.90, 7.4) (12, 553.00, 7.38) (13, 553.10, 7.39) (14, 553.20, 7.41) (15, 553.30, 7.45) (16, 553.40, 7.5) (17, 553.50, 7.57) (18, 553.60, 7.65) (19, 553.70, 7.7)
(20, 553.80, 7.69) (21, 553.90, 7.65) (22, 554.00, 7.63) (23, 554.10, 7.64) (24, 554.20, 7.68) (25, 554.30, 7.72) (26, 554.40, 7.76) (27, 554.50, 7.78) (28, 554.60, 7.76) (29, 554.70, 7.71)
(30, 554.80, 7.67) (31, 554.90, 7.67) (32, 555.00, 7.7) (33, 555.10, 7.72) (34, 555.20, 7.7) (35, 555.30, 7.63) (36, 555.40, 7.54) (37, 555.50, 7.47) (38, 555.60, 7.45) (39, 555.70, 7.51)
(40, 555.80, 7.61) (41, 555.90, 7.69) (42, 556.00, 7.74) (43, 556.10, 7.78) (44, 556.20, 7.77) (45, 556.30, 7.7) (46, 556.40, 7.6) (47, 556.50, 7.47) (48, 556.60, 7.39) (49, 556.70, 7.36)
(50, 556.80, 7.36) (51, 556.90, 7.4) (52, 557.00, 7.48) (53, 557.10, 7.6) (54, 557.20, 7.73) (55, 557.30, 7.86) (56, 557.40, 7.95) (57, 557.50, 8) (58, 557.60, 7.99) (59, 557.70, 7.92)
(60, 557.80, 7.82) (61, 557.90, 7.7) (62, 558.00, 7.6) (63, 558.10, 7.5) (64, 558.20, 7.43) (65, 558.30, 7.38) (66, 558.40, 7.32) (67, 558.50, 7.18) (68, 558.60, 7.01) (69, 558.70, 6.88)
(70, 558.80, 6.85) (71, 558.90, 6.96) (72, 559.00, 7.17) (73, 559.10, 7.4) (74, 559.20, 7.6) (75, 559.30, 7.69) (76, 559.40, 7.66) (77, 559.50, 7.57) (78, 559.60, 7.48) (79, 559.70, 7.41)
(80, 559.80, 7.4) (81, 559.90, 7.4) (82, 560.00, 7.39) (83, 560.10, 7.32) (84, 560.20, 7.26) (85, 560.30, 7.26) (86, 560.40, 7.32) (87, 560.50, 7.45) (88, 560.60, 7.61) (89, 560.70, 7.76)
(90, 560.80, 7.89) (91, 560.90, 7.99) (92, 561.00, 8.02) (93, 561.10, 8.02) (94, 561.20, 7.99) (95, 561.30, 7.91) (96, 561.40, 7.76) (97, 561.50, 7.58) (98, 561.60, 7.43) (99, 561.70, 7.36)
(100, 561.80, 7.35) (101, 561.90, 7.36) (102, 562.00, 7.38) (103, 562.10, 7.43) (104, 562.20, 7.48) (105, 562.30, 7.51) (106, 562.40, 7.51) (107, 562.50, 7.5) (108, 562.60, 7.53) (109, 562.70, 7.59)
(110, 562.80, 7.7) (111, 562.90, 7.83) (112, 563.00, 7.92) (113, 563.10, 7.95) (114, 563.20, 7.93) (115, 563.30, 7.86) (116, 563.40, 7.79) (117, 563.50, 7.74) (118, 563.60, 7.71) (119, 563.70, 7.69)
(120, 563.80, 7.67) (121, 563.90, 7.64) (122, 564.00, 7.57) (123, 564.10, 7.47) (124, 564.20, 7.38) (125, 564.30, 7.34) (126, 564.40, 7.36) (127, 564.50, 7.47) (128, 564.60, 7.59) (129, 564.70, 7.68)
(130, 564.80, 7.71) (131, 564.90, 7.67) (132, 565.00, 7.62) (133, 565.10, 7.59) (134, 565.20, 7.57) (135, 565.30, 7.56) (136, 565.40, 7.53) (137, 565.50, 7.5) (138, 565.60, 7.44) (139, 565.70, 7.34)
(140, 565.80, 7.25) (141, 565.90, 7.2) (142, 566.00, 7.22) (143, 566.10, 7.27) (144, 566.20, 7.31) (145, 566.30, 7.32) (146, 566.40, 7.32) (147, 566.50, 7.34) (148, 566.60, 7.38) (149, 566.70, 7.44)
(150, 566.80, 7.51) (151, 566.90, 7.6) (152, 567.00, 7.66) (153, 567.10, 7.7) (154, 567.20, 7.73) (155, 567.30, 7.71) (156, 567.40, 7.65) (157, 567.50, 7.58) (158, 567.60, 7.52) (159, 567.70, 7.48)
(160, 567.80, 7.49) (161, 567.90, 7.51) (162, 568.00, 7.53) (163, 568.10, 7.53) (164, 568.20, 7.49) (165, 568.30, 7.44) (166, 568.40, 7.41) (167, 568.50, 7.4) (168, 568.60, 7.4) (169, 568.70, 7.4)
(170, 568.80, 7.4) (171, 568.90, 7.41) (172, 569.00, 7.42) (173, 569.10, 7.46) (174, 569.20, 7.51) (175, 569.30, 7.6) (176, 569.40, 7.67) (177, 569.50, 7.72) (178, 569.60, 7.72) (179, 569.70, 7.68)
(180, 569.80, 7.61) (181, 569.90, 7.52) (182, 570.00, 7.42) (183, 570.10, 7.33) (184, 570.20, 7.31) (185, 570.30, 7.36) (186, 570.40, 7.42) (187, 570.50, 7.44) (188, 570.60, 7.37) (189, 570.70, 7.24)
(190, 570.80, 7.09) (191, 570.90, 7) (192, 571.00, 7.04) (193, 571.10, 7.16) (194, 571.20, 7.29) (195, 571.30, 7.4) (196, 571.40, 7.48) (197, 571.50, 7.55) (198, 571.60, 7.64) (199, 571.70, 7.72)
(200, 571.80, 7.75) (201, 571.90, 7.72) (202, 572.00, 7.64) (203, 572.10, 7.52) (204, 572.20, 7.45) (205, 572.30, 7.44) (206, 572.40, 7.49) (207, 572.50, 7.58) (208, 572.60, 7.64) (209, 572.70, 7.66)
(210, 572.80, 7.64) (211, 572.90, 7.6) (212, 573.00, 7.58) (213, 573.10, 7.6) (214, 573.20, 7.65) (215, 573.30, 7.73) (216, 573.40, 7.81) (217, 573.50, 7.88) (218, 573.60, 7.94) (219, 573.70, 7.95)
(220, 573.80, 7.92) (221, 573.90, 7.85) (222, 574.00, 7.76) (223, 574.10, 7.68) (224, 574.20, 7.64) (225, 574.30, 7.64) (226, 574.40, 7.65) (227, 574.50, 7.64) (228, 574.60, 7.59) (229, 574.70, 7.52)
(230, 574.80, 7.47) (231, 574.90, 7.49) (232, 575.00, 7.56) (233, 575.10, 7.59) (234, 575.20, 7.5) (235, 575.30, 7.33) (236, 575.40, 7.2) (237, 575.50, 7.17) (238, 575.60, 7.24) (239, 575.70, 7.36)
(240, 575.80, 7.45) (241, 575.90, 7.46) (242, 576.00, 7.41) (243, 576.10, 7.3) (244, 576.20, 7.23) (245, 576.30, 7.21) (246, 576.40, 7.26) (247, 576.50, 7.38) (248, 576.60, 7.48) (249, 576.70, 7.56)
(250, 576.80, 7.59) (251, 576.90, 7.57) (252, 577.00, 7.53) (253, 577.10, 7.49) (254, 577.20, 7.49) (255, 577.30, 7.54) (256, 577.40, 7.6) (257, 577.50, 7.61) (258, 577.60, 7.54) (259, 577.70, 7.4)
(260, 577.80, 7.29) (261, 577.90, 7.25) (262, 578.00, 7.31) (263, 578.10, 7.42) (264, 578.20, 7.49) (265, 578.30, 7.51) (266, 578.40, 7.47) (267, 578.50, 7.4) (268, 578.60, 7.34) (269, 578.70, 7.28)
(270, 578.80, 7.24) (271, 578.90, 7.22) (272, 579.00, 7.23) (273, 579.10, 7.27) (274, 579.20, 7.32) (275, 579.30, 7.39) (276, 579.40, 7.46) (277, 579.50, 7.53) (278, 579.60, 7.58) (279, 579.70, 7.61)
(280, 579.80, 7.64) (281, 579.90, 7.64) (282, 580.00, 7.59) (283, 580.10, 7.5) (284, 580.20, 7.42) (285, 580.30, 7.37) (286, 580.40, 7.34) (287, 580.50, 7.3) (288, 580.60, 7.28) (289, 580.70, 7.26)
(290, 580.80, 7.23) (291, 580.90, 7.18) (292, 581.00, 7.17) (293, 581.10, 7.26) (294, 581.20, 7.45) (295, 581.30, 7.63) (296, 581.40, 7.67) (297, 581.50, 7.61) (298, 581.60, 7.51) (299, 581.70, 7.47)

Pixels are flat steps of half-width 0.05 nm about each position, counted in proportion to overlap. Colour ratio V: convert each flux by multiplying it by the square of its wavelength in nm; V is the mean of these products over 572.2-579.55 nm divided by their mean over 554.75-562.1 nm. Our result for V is 1.1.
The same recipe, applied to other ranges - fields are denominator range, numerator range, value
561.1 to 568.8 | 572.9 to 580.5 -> 1.04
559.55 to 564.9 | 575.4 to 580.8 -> 1.03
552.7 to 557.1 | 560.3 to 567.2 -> 1.03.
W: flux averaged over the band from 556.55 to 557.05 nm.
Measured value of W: 7.4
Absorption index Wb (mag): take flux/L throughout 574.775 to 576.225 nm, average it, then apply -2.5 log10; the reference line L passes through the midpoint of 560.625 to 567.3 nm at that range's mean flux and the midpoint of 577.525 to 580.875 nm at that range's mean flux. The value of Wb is 0.01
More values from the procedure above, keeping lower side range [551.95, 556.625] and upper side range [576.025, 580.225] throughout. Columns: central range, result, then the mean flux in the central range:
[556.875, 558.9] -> 0.01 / 7.52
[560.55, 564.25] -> -0.01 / 7.67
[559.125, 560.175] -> 0.02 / 7.48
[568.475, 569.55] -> 0.00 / 7.49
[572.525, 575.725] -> -0.02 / 7.61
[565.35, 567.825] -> 0.01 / 7.46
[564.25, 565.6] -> 0.00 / 7.55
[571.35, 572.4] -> -0.01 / 7.59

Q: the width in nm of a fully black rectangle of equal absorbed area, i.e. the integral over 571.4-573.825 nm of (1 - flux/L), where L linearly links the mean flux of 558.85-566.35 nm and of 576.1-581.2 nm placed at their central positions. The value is -0.07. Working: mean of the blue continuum 7.55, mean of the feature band 7.66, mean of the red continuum 7.4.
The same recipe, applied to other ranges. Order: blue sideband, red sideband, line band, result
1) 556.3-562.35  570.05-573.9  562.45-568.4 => -0.019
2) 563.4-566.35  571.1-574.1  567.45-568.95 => 0.019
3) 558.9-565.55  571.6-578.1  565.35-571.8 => 0.097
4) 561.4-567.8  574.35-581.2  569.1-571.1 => 0.019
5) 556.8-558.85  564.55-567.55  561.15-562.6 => -0.005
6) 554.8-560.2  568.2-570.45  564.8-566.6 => 0.018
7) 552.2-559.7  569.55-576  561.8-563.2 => -0.008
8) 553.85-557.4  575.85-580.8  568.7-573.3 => -0.001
